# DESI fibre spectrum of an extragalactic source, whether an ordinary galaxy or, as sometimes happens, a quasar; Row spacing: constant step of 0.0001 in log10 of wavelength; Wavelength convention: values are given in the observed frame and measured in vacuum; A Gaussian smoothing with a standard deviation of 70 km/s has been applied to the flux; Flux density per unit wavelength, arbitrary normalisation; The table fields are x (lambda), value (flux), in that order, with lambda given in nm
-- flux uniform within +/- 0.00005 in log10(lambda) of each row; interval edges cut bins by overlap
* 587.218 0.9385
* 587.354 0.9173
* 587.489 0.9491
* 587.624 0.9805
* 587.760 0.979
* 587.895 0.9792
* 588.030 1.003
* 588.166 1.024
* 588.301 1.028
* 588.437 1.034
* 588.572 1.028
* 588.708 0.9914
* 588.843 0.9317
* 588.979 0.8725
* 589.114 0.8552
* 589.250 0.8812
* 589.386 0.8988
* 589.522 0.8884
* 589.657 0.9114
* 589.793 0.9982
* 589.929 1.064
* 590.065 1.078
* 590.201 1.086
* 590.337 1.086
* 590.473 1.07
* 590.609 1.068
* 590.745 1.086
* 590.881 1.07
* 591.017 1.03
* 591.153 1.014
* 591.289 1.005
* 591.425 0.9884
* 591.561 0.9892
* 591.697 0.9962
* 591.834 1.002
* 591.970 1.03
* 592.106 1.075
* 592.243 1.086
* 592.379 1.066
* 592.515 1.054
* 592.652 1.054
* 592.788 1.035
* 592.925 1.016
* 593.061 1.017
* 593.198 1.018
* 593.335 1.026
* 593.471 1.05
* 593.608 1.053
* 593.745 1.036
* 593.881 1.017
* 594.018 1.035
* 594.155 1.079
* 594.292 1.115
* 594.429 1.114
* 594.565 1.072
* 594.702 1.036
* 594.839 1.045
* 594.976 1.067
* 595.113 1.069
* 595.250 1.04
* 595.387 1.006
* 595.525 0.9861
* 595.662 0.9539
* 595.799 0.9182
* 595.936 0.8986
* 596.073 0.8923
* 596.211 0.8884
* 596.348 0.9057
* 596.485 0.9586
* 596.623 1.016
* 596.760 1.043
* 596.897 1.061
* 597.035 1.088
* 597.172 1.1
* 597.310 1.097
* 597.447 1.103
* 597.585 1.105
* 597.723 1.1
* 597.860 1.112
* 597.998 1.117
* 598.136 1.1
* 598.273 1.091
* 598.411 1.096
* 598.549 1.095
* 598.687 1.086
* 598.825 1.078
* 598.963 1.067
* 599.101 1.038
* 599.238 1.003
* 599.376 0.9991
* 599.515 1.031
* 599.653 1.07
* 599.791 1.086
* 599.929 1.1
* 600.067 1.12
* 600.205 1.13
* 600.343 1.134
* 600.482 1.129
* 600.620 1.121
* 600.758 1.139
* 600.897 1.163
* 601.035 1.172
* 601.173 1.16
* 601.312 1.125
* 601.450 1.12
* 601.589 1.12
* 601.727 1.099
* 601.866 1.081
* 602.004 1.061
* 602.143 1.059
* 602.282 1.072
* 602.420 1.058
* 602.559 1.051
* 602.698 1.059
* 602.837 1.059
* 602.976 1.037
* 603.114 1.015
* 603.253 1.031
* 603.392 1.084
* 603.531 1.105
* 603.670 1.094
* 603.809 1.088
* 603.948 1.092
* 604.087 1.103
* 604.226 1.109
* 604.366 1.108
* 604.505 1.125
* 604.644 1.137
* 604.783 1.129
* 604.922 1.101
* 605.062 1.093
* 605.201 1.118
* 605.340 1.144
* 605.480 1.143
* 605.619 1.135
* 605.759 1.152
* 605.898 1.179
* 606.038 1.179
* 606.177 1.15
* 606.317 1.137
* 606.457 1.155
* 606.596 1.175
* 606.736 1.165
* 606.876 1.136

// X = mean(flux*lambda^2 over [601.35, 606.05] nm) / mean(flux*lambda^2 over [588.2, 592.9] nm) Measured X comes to 1.13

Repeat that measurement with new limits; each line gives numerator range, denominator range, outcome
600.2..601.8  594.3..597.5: 1.13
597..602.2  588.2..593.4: 1.12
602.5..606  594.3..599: 1.08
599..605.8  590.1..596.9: 1.10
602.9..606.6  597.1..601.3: 1.03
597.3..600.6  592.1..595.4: 1.05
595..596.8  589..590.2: 1.04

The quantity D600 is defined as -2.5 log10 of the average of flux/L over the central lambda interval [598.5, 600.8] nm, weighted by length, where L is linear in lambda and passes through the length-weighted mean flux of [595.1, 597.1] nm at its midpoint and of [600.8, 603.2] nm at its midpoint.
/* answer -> -0.04 mag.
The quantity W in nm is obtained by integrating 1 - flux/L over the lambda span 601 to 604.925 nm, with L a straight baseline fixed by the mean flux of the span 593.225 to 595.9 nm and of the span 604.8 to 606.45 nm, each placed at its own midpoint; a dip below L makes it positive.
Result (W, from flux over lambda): 0.08 nm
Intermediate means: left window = 1.04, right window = 1.14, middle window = 1.09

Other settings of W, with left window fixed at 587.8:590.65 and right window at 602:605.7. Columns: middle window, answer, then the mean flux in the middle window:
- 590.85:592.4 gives -0.034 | 1.03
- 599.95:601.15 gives -0.080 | 1.14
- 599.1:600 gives 0.011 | 1.05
